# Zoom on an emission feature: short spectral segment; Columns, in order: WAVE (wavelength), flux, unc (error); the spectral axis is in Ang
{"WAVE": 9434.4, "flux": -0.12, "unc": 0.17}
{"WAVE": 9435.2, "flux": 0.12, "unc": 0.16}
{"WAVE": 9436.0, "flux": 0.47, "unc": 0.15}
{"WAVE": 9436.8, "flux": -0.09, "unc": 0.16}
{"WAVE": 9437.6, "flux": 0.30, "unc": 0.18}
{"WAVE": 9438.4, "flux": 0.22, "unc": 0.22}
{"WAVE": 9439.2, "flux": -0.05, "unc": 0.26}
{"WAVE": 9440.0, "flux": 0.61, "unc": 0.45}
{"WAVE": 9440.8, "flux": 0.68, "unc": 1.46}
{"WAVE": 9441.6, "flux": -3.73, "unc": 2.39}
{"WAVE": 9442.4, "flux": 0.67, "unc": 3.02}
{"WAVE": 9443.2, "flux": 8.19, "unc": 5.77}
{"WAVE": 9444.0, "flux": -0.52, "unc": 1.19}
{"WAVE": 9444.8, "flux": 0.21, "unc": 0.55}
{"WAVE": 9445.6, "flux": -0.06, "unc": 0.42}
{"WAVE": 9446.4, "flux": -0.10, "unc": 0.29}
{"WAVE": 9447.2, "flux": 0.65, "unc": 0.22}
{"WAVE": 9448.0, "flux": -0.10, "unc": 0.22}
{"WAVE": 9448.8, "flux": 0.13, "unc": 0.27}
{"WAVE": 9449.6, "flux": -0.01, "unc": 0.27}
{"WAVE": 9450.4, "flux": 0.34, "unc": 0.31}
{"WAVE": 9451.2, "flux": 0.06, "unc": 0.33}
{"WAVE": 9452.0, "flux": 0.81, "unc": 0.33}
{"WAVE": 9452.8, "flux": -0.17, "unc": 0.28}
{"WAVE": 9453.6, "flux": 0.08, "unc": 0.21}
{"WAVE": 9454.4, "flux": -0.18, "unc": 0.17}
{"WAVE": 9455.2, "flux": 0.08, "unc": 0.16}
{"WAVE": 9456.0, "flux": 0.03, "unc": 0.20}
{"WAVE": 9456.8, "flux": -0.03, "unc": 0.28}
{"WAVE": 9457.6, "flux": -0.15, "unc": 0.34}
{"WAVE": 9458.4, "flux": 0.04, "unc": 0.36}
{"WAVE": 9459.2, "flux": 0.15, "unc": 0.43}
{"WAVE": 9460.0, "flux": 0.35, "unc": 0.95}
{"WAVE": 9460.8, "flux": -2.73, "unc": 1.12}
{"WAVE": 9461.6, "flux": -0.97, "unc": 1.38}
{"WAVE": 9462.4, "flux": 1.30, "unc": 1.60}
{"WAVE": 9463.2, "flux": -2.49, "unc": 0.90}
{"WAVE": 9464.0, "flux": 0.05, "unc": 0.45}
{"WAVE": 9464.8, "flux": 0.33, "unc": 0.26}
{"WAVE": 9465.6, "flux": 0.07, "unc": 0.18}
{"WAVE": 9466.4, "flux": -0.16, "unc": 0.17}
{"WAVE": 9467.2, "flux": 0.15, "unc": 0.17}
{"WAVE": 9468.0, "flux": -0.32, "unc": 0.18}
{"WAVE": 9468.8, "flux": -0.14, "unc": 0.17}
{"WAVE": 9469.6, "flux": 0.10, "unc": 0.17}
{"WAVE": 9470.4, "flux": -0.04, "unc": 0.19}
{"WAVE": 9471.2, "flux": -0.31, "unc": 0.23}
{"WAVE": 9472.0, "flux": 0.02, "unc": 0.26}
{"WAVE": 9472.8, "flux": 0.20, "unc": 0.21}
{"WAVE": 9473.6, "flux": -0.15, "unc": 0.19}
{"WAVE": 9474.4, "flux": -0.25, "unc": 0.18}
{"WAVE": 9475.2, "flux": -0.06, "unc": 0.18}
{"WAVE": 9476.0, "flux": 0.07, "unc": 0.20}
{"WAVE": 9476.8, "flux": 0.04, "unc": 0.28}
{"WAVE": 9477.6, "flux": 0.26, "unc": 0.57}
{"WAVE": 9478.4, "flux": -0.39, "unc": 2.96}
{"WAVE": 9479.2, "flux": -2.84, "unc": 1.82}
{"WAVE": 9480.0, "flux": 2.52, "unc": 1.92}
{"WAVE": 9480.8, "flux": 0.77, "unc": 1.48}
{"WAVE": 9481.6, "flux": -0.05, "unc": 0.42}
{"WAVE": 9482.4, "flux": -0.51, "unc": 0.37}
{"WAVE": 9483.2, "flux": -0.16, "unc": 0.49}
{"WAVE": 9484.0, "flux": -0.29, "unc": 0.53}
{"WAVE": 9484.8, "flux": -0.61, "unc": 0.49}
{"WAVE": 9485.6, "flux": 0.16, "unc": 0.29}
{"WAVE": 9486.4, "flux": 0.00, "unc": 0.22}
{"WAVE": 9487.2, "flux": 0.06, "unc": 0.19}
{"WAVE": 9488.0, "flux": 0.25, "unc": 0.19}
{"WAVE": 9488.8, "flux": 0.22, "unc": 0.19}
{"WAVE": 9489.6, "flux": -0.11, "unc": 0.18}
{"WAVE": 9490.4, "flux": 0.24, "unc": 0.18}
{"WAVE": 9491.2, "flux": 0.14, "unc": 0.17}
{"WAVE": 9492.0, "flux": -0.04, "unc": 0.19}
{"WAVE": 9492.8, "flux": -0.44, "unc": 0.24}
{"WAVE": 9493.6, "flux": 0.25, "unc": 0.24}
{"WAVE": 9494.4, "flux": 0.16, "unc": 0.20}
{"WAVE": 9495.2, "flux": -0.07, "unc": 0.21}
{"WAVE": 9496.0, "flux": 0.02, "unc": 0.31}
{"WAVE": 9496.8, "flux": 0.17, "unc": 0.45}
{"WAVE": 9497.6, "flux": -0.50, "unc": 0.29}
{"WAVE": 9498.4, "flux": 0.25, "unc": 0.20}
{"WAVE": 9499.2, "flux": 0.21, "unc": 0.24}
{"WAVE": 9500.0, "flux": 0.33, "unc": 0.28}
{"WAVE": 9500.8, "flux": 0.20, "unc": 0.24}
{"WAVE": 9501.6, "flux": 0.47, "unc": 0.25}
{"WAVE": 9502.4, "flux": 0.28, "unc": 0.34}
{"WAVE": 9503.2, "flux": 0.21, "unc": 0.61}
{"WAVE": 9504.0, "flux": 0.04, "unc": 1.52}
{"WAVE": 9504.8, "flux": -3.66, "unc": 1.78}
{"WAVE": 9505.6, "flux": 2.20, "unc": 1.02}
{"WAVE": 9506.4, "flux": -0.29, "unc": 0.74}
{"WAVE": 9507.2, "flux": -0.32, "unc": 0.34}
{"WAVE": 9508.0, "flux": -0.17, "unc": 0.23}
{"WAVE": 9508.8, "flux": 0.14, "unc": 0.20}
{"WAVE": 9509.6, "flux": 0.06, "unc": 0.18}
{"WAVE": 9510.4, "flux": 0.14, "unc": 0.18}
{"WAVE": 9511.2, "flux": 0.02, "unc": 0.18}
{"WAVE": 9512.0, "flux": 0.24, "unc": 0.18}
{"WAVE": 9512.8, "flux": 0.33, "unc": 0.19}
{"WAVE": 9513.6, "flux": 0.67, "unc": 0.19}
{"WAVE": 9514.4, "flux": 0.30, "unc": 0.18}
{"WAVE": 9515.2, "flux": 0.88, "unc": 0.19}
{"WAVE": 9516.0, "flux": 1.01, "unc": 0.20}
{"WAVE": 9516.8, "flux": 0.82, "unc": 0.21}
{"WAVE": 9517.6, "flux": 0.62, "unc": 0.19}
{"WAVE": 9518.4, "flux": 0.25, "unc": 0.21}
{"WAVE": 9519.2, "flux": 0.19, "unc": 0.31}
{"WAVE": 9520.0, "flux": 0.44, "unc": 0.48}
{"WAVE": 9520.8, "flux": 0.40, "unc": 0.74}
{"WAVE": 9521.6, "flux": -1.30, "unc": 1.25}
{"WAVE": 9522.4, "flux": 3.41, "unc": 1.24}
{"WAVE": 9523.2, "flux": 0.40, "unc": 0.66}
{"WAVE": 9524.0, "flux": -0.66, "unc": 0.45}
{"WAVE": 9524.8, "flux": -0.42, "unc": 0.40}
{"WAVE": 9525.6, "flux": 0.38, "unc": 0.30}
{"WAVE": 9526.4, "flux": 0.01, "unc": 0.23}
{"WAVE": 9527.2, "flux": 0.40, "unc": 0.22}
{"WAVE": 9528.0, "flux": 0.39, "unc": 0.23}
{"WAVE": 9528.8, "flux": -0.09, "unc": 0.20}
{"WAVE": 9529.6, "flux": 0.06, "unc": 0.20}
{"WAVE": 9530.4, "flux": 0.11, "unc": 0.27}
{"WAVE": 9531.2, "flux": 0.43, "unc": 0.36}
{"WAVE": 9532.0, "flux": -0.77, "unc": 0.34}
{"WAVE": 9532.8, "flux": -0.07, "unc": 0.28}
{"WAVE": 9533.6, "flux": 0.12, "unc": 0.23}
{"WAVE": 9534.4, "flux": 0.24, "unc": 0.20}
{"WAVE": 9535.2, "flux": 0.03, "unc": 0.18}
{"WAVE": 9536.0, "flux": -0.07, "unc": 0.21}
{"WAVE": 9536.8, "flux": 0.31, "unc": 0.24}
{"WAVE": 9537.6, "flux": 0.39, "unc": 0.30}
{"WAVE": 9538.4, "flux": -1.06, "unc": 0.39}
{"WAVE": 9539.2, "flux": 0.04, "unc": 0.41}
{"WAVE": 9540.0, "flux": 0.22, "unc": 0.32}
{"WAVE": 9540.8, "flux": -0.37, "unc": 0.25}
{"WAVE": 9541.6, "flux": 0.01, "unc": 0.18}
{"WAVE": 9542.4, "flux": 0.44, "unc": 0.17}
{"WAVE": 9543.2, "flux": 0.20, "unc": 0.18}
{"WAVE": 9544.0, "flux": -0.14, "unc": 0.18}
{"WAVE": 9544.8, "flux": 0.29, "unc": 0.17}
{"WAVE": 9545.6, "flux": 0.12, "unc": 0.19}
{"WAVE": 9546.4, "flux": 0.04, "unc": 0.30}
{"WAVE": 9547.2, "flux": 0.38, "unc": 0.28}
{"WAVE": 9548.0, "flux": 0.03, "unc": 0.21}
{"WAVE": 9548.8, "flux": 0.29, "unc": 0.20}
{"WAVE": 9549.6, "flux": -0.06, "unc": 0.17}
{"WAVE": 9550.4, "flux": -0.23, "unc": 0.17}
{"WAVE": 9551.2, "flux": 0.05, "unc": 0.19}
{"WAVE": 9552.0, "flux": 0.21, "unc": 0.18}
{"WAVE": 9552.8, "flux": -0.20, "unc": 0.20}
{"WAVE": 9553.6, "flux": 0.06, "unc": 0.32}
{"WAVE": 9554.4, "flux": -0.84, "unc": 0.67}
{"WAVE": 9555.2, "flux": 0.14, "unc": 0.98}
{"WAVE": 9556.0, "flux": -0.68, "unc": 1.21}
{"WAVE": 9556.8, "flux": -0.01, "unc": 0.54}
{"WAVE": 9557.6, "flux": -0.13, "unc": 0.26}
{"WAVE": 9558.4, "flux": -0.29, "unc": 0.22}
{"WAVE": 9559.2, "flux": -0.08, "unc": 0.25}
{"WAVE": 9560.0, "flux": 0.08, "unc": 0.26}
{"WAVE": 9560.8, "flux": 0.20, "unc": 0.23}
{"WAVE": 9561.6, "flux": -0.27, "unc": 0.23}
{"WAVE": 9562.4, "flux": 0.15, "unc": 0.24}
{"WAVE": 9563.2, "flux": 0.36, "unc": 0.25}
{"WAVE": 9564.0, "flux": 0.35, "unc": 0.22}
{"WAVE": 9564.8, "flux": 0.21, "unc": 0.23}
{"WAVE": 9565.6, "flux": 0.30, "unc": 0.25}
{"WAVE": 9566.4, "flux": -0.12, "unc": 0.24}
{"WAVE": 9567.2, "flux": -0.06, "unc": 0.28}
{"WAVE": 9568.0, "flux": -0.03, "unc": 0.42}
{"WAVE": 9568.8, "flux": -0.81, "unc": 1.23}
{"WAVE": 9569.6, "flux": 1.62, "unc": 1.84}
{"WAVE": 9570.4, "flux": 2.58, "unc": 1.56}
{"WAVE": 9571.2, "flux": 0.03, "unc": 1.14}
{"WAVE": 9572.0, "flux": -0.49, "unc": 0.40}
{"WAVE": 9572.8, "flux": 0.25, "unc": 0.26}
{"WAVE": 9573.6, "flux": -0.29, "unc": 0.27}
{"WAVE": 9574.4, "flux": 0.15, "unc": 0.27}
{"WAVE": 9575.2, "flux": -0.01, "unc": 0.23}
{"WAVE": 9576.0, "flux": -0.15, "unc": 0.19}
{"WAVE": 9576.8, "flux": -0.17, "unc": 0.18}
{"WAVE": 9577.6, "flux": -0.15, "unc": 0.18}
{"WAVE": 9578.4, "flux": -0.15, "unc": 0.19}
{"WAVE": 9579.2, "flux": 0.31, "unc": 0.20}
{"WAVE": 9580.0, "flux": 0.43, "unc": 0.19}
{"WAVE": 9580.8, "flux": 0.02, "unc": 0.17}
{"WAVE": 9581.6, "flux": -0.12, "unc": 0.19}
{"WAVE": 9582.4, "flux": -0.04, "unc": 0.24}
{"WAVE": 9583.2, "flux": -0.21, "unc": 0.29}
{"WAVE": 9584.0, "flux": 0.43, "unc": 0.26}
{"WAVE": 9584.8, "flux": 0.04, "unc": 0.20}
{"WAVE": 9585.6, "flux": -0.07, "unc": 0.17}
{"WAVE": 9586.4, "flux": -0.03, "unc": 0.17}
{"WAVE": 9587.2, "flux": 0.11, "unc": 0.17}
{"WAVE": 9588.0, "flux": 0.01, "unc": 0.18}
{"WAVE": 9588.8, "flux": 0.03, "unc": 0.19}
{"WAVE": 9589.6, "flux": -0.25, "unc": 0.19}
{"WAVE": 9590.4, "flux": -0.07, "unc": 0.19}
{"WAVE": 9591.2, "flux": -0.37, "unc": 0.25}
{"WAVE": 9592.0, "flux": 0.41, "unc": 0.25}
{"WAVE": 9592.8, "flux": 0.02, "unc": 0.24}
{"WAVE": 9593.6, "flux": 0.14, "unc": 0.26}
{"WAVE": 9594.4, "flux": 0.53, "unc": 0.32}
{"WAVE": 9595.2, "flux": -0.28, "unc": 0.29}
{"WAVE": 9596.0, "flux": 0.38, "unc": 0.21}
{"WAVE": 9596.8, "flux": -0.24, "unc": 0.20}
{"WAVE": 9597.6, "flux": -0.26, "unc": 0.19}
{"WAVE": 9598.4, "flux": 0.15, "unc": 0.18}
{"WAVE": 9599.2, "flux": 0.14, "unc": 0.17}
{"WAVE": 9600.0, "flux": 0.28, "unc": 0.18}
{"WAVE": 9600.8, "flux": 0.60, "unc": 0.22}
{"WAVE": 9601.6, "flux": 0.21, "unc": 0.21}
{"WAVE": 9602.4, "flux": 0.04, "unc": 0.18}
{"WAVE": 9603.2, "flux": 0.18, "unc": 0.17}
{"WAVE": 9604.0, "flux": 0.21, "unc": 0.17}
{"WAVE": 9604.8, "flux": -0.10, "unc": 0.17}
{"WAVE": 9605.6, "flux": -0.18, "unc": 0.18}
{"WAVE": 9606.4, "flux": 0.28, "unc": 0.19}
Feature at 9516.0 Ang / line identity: Hbeta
